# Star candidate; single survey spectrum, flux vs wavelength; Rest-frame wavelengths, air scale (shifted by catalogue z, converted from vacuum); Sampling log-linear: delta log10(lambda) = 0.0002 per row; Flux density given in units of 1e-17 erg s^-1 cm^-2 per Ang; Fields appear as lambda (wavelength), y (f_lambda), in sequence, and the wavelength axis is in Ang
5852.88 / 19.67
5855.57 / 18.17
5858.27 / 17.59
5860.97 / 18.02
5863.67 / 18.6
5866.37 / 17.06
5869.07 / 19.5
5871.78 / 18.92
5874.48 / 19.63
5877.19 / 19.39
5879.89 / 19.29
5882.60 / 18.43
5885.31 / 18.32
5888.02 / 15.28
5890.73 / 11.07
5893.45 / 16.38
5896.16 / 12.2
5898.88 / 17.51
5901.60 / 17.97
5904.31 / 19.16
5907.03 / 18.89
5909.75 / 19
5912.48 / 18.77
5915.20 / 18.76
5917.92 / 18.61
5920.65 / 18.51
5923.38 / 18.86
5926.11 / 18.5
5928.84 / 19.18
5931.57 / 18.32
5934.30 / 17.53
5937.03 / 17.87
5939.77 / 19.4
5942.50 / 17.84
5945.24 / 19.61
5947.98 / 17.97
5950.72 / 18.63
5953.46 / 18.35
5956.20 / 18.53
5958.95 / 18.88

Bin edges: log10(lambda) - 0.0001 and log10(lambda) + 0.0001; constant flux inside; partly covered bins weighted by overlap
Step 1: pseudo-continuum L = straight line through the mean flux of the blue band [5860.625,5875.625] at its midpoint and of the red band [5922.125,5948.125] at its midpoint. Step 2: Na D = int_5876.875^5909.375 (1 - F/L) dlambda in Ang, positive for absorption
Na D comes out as 2.8 Ang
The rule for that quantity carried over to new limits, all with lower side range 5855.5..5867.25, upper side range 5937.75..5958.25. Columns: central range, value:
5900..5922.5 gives -0.5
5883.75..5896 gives 2.1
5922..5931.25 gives -0.2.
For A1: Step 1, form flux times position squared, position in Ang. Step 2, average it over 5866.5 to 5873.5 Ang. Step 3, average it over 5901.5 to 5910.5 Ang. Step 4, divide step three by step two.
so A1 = 1.01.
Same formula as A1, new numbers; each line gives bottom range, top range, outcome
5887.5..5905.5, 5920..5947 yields 1.20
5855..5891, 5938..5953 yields 1.06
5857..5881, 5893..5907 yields 0.91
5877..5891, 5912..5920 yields 1.10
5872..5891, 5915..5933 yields 1.06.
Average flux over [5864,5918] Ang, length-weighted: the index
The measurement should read 17.7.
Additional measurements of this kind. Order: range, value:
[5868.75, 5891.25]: 17.9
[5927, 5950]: 18.5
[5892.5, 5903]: 16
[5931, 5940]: 18.1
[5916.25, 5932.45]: 18.7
